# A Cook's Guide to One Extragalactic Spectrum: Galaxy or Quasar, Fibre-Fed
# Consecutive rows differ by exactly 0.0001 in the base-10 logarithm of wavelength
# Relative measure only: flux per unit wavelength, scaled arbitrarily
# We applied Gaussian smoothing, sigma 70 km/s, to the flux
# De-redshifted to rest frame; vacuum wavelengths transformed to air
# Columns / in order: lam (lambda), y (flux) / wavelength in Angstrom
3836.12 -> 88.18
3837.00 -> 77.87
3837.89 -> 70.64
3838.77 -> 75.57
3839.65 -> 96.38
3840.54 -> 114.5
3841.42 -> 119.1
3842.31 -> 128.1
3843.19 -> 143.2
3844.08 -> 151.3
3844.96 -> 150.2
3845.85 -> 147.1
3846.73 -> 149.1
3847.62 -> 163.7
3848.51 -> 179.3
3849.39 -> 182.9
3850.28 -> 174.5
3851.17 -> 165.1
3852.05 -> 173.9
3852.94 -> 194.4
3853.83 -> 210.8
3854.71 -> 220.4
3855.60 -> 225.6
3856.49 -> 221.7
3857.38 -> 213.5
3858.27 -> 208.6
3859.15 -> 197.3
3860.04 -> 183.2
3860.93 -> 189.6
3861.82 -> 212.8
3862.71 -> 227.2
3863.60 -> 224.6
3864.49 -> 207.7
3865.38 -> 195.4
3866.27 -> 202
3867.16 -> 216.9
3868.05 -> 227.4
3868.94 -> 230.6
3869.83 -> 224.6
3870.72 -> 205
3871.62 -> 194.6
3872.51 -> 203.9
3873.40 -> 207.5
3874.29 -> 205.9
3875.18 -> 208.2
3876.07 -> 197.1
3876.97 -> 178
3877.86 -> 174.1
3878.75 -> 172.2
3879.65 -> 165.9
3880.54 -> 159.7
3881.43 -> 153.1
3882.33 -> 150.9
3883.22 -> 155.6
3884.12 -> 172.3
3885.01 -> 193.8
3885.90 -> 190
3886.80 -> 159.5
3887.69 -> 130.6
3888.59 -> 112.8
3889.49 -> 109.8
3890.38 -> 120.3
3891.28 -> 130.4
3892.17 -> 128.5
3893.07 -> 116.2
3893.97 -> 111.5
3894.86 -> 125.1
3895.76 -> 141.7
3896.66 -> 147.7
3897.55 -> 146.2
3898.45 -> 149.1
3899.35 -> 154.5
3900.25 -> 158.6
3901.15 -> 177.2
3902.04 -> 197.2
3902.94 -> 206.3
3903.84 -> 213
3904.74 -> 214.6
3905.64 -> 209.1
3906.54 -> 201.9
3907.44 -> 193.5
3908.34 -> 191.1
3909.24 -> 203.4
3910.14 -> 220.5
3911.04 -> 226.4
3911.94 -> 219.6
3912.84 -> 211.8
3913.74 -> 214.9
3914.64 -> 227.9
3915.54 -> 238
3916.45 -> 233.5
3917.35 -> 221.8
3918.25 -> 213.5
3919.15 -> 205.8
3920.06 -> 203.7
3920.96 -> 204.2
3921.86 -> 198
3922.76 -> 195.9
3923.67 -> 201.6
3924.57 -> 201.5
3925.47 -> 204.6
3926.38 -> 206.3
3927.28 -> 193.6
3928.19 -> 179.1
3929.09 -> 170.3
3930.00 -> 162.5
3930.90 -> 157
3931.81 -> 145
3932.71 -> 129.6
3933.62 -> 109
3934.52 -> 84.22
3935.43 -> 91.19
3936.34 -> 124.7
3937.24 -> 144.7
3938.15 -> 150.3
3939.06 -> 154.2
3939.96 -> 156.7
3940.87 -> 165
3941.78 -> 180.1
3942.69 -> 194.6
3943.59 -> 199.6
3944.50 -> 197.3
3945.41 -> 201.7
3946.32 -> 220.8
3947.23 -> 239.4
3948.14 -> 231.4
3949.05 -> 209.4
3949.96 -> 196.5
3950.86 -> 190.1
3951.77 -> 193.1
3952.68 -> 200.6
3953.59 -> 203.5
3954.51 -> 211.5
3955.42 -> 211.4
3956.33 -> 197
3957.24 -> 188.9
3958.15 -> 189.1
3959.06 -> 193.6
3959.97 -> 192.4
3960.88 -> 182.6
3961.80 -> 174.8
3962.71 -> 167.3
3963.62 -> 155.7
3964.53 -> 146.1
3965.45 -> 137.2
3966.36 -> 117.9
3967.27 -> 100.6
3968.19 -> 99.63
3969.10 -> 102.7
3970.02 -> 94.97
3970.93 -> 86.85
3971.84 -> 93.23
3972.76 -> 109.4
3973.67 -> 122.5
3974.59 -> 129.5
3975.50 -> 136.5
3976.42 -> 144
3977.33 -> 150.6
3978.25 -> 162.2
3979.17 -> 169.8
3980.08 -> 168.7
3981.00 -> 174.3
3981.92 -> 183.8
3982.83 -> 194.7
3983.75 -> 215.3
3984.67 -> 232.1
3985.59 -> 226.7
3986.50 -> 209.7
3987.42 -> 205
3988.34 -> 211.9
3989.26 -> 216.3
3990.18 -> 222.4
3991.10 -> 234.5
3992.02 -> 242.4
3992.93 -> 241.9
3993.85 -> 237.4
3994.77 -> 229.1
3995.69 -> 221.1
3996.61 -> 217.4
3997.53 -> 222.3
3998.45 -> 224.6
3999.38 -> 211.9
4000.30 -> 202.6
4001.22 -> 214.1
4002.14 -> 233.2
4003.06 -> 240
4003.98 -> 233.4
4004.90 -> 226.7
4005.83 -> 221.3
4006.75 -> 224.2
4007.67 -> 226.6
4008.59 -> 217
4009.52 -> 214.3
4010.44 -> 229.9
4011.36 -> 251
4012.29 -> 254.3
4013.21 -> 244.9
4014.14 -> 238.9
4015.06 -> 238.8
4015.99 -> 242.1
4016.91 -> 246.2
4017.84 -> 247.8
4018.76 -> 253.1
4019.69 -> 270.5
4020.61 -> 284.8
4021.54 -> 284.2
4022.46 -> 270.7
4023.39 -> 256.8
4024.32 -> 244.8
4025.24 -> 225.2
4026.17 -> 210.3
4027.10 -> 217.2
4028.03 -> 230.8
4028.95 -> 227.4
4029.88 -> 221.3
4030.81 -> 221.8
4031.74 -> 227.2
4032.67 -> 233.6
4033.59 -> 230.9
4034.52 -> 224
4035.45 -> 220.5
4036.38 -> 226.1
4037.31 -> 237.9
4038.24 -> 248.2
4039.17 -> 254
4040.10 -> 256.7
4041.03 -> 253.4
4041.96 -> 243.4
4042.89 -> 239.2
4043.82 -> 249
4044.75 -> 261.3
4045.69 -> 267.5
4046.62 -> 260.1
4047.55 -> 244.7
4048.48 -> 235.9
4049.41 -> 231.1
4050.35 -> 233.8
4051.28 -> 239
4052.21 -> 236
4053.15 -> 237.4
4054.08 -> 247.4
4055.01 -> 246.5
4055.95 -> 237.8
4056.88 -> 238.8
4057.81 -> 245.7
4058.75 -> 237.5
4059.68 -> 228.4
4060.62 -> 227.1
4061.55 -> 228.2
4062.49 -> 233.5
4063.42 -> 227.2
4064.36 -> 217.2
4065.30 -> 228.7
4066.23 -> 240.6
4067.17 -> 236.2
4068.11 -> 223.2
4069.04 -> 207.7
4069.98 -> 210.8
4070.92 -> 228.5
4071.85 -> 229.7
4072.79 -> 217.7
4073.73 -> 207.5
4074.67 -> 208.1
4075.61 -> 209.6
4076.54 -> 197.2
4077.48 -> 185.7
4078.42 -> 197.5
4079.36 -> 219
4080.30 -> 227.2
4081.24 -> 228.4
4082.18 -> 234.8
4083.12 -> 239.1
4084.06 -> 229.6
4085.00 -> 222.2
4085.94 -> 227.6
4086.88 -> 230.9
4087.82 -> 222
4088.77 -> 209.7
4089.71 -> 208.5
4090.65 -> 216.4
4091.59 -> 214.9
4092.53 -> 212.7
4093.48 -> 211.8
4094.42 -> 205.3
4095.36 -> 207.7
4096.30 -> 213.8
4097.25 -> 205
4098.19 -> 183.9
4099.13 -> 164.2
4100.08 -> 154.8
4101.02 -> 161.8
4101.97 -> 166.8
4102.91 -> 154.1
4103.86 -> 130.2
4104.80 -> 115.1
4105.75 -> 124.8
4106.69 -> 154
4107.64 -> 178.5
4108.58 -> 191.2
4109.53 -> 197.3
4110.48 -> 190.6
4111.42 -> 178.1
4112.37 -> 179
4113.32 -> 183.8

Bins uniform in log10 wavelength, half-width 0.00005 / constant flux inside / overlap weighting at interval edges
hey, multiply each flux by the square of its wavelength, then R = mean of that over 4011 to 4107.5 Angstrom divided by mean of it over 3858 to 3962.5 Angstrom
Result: 1.31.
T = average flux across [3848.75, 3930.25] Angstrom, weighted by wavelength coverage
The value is 188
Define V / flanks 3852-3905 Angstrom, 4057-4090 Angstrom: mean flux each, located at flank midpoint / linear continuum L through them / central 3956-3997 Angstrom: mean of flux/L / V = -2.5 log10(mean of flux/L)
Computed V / 0.16 mag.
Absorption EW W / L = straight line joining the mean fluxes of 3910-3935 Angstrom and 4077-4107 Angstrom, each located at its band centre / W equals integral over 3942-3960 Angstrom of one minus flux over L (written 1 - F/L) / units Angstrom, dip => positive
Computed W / -1.0 Angstrom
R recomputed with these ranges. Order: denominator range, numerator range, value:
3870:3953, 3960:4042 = 1.21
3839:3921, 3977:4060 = 1.36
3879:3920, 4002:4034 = 1.43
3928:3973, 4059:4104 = 1.38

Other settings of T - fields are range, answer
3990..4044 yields 236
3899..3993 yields 181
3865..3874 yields 211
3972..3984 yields 156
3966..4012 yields 190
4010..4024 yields 254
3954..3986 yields 159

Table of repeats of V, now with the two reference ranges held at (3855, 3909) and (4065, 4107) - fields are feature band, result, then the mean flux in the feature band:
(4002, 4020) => -0.215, 237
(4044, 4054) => -0.226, 245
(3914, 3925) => -0.150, 212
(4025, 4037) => -0.142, 224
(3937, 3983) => 0.135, 167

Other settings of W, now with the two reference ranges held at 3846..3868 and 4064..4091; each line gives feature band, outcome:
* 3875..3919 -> 5.5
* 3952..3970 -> 3.7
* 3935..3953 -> 2.1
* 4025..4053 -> -2.8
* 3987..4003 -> -0.9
